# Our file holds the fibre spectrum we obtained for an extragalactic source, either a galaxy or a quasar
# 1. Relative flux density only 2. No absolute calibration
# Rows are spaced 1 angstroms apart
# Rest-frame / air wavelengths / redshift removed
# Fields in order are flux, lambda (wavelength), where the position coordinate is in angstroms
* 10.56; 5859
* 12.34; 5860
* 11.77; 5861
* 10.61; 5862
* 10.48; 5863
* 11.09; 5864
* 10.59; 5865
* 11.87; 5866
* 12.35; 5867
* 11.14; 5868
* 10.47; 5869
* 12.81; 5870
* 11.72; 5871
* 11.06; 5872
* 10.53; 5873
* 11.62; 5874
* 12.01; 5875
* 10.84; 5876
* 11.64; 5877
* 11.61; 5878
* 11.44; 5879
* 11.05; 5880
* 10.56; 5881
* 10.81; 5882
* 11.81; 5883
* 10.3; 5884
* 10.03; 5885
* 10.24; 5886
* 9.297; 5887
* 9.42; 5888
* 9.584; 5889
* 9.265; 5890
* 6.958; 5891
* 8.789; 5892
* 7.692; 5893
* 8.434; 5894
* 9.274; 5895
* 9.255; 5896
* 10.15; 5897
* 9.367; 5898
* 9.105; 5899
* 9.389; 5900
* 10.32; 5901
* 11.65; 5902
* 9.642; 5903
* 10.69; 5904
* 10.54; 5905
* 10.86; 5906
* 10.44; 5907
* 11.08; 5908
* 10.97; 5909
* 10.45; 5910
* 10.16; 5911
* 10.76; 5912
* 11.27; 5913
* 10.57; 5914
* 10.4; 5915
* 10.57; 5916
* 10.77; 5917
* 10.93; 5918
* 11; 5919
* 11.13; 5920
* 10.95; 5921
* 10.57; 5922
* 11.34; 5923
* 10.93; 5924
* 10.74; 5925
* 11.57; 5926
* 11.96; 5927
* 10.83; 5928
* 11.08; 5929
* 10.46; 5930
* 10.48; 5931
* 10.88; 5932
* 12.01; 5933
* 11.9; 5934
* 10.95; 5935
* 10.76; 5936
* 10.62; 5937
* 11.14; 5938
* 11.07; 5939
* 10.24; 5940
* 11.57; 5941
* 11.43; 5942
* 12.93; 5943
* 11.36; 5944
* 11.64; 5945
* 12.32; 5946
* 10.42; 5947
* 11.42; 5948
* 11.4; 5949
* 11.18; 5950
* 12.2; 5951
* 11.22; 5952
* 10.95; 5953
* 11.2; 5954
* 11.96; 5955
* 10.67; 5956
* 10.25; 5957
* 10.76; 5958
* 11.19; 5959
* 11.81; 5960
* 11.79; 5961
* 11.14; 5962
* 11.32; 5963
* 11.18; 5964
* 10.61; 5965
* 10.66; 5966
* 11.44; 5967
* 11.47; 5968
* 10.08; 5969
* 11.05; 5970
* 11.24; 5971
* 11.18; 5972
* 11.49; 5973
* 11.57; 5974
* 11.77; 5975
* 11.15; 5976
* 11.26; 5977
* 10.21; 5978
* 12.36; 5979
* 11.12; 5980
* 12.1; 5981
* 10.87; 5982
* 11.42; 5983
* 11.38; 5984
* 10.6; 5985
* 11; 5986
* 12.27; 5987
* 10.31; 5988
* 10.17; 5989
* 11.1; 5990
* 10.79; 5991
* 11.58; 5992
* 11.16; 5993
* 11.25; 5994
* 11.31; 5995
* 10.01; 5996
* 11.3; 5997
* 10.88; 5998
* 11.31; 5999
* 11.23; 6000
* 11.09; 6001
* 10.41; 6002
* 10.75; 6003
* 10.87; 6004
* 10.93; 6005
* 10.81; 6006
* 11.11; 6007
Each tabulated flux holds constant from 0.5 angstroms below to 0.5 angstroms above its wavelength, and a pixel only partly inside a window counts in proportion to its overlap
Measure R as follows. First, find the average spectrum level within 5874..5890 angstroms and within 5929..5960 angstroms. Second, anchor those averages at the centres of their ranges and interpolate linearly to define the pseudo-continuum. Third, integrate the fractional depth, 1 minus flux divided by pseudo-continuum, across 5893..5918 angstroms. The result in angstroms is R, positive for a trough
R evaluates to 1.6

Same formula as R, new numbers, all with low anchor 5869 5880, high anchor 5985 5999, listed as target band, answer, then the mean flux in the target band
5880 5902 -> 3.4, 9.61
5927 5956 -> -0.2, 11.3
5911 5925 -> 0.6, 10.8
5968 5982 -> -0.2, 11.3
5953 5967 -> 0.0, 11.1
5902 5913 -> 0.7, 10.6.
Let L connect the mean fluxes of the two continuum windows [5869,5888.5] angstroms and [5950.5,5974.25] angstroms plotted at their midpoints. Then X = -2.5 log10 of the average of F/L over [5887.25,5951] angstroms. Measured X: 0.048 mag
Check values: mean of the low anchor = 11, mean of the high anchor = 11.2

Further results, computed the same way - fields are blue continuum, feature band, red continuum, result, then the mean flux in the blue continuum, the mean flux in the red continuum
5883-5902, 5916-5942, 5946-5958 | -0.054 mag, 9.4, 11.2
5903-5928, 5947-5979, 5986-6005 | -0.026 mag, 10.8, 11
